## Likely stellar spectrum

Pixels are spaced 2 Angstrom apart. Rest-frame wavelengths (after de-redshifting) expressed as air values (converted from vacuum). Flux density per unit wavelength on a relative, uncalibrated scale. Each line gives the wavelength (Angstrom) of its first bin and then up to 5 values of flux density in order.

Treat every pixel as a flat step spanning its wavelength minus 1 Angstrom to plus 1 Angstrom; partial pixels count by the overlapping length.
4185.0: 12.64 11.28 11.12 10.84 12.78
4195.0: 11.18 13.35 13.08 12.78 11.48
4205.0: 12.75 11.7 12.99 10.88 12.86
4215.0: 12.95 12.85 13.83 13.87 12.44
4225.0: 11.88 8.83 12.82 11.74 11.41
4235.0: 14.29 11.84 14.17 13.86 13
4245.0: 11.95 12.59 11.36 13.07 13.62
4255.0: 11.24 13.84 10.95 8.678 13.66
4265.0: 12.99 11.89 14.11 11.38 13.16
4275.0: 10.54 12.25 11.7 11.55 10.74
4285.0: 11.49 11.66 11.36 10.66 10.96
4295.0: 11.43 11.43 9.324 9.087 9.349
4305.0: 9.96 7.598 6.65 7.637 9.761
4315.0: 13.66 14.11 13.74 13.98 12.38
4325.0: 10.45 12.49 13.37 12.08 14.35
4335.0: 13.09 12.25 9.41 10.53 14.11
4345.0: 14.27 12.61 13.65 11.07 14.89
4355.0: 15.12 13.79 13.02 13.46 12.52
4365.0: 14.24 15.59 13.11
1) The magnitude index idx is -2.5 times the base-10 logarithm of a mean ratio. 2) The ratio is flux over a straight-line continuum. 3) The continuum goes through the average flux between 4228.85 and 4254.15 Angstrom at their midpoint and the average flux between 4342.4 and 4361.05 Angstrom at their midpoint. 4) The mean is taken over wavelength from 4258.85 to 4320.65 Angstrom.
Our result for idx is 0.18 mag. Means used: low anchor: 12.7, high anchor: 13.6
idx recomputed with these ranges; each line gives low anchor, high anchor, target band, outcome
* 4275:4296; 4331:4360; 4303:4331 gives 0.10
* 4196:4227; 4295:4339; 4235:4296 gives -0.02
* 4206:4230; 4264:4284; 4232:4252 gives -0.05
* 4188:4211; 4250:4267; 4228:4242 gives -0.06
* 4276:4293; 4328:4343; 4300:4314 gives 0.35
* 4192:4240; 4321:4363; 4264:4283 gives 0.05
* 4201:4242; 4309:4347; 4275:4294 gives 0.09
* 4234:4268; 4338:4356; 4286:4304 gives 0.20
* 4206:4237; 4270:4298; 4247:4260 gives -0.04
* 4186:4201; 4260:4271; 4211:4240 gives -0.04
